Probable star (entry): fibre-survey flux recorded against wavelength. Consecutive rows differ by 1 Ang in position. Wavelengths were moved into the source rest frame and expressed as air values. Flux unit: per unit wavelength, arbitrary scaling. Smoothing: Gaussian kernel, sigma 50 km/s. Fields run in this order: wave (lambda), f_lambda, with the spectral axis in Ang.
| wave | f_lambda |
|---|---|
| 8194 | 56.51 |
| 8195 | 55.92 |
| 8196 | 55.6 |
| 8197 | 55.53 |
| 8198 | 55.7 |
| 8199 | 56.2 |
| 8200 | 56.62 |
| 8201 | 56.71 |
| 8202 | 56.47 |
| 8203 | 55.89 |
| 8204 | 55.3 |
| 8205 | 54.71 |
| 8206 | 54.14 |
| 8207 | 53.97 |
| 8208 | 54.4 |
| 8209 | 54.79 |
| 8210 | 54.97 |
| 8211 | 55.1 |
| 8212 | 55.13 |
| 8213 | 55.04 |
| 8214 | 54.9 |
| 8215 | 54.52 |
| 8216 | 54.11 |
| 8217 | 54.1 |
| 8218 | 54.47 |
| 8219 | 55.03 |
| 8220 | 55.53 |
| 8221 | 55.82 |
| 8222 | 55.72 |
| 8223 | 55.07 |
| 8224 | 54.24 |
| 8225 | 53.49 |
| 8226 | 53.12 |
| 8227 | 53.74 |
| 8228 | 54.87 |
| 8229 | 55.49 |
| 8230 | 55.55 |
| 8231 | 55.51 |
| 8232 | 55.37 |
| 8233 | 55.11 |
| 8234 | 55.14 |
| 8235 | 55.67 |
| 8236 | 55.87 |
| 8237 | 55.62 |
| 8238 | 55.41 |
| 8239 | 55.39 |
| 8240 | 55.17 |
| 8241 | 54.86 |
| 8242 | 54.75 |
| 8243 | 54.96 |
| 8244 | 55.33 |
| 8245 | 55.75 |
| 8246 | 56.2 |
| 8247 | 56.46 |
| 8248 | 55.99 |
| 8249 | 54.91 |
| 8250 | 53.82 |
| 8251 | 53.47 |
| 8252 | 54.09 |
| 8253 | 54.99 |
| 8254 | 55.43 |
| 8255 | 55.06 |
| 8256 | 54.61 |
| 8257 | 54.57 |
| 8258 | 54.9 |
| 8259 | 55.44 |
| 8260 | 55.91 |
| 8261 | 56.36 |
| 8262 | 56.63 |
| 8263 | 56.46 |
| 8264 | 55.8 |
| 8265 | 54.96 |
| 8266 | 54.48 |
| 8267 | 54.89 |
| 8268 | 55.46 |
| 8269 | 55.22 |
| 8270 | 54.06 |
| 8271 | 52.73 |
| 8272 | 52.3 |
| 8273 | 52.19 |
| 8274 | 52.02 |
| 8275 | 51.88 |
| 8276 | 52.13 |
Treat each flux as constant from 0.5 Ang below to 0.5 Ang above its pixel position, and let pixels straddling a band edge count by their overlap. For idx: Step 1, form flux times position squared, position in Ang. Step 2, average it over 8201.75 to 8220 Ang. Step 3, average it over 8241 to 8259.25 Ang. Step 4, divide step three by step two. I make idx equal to 1.01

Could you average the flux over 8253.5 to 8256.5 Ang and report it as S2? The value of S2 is 55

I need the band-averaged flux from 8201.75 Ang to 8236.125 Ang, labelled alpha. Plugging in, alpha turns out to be 54.9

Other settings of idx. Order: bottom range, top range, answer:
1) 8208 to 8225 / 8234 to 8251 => 1.01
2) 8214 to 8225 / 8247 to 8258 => 1.01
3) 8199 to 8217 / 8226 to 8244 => 1.01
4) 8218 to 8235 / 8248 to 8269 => 1.01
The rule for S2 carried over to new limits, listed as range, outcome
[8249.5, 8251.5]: 53.6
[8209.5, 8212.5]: 55.1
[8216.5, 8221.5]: 55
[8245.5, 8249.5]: 55.9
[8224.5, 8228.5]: 53.8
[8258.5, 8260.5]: 55.7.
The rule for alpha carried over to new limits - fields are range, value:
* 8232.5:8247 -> 55.4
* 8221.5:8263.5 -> 55.2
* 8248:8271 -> 55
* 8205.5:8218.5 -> 54.6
